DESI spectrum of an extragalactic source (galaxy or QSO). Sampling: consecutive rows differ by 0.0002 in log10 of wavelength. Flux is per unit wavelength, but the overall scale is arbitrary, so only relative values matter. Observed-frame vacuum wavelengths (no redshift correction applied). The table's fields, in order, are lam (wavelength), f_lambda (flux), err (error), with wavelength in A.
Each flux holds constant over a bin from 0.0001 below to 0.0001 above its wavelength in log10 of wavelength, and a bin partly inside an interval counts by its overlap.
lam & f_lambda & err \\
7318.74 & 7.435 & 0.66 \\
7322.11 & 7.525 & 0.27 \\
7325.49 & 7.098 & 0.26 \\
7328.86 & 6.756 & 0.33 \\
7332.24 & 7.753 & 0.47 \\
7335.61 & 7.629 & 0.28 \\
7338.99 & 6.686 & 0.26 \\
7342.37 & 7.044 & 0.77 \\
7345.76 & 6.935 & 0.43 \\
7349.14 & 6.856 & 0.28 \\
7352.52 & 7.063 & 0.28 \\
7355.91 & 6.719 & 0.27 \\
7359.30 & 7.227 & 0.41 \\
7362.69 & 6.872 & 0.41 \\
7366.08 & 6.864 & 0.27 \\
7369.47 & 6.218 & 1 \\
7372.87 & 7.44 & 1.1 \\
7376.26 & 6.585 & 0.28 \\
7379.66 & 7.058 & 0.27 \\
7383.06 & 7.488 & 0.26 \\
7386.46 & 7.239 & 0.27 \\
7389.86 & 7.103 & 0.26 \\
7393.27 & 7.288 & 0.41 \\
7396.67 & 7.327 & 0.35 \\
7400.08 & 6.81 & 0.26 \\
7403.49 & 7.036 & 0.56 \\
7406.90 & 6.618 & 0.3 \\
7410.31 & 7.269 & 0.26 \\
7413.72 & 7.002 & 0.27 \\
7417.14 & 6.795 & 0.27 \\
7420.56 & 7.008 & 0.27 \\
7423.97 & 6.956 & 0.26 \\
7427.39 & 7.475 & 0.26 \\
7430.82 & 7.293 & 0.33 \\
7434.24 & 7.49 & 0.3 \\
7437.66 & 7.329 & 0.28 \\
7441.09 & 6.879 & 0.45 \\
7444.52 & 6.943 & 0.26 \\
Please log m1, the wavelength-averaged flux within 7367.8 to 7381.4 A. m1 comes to 6.83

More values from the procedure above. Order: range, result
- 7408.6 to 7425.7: 7.01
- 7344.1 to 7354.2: 6.96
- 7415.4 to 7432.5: 7.1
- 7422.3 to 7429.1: 7.22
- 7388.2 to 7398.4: 7.24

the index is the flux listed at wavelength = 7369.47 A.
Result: 6.218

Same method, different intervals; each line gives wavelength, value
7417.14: 6.795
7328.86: 6.756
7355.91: 6.719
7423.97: 6.956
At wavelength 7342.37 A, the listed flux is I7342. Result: 7.044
